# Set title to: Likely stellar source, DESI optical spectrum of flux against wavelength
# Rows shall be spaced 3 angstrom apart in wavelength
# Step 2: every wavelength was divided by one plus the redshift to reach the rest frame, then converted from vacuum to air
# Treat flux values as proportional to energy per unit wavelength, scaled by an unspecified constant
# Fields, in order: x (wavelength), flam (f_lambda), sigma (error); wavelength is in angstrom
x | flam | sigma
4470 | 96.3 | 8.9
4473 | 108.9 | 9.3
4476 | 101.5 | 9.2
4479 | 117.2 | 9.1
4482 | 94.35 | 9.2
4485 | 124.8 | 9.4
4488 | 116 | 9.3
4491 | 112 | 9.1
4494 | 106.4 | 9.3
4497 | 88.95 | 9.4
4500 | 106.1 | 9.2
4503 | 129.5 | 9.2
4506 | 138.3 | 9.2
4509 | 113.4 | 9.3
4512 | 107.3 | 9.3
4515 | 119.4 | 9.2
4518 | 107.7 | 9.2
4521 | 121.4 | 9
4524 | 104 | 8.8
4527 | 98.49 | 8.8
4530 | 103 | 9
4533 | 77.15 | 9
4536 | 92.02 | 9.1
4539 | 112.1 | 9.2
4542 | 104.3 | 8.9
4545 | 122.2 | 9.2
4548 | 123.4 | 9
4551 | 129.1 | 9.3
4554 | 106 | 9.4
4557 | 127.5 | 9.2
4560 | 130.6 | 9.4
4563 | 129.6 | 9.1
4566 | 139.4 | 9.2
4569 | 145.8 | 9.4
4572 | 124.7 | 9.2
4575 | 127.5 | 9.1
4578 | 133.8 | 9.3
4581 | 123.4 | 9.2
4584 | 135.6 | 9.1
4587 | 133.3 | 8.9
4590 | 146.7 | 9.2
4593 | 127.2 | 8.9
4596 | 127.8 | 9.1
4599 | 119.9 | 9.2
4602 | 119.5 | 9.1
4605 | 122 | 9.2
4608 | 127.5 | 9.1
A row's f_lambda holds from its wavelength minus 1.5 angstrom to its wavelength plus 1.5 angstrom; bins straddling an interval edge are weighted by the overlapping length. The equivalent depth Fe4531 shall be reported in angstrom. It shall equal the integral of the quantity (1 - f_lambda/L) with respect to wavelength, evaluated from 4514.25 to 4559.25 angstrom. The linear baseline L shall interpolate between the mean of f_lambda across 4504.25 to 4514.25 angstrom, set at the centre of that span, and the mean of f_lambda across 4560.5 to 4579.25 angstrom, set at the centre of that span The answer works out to 5.7 angstrom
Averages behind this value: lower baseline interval 120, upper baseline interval 133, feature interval 110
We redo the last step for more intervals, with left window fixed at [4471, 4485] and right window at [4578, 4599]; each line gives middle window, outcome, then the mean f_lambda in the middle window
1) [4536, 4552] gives 0.8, 115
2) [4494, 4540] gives 3.1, 108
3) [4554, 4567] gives -0.3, 129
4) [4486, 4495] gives -0.2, 112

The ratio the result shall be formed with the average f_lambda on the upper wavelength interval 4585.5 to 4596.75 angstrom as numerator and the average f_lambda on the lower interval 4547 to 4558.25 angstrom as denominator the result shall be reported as 1.1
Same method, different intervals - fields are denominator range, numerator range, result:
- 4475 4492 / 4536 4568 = 1.09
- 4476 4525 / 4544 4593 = 1.15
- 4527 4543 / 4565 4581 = 1.36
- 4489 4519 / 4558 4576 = 1.18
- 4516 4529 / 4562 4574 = 1.25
